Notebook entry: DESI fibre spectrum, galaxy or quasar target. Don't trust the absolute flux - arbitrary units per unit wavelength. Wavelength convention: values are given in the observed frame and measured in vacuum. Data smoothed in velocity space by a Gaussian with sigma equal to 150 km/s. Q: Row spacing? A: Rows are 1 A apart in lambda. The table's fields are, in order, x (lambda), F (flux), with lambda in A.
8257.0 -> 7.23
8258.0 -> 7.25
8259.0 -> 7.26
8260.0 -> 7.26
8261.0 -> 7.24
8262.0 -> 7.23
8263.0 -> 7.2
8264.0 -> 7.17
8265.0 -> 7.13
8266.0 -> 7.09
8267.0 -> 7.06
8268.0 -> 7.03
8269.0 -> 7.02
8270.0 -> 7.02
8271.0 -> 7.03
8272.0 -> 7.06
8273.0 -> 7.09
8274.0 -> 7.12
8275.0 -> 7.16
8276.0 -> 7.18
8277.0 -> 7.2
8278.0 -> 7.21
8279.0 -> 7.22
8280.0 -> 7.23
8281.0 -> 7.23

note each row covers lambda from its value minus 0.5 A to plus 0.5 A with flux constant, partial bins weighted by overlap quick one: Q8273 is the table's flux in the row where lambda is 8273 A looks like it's 7.09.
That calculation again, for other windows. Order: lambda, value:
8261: 7.24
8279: 7.22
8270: 7.02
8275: 7.16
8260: 7.26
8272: 7.06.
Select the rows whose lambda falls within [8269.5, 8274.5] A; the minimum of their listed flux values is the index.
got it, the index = 7.02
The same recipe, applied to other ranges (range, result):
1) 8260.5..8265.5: 7.13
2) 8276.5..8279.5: 7.2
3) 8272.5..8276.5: 7.09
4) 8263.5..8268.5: 7.03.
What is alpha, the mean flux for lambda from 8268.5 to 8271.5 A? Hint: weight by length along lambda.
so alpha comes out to 7.02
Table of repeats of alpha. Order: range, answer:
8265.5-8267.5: 7.07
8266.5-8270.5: 7.03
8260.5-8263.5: 7.22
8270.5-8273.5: 7.06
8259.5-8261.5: 7.25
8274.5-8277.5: 7.18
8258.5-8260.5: 7.26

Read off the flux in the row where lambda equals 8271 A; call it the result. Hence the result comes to 7.03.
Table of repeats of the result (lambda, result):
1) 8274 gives 7.12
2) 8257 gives 7.23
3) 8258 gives 7.25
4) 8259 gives 7.26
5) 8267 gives 7.06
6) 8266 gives 7.09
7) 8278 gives 7.21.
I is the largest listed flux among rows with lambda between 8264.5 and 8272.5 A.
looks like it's 7.13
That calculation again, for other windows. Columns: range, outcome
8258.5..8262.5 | 7.26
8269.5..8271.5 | 7.03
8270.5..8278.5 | 7.21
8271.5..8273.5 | 7.09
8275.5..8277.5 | 7.2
